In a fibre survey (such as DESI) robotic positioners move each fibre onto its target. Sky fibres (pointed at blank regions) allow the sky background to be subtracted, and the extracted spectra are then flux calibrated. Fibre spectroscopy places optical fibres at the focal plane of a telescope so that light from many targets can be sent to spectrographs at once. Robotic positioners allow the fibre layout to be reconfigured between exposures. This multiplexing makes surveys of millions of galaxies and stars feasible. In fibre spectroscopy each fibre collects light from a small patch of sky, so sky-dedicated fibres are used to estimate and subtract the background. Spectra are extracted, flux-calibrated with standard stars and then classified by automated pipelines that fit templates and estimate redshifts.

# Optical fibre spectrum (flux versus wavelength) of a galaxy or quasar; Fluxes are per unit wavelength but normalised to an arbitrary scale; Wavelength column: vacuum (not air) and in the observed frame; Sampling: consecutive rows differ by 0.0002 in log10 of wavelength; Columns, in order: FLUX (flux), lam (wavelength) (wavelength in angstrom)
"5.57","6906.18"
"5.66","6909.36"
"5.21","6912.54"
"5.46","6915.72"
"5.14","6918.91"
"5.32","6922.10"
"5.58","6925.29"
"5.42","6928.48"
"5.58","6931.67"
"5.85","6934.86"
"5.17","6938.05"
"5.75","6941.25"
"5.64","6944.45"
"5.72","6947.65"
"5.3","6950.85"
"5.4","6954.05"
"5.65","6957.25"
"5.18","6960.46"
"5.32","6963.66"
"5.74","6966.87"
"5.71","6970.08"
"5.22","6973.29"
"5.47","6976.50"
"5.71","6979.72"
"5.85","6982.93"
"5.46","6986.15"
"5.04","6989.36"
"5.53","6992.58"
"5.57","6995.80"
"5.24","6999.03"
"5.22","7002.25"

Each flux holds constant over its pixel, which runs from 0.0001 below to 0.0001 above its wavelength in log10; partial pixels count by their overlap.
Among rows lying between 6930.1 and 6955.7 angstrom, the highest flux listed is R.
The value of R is 5.85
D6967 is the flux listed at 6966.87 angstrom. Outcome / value 5.74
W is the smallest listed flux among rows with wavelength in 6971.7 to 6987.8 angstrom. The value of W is 5.22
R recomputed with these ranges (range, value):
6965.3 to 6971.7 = 5.74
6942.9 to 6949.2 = 5.72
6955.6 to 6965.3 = 5.65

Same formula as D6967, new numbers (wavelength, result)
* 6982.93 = 5.85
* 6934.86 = 5.85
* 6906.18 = 5.57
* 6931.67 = 5.58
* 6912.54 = 5.21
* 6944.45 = 5.64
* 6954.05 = 5.4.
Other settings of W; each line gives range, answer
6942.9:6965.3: 5.18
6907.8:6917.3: 5.21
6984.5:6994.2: 5.04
